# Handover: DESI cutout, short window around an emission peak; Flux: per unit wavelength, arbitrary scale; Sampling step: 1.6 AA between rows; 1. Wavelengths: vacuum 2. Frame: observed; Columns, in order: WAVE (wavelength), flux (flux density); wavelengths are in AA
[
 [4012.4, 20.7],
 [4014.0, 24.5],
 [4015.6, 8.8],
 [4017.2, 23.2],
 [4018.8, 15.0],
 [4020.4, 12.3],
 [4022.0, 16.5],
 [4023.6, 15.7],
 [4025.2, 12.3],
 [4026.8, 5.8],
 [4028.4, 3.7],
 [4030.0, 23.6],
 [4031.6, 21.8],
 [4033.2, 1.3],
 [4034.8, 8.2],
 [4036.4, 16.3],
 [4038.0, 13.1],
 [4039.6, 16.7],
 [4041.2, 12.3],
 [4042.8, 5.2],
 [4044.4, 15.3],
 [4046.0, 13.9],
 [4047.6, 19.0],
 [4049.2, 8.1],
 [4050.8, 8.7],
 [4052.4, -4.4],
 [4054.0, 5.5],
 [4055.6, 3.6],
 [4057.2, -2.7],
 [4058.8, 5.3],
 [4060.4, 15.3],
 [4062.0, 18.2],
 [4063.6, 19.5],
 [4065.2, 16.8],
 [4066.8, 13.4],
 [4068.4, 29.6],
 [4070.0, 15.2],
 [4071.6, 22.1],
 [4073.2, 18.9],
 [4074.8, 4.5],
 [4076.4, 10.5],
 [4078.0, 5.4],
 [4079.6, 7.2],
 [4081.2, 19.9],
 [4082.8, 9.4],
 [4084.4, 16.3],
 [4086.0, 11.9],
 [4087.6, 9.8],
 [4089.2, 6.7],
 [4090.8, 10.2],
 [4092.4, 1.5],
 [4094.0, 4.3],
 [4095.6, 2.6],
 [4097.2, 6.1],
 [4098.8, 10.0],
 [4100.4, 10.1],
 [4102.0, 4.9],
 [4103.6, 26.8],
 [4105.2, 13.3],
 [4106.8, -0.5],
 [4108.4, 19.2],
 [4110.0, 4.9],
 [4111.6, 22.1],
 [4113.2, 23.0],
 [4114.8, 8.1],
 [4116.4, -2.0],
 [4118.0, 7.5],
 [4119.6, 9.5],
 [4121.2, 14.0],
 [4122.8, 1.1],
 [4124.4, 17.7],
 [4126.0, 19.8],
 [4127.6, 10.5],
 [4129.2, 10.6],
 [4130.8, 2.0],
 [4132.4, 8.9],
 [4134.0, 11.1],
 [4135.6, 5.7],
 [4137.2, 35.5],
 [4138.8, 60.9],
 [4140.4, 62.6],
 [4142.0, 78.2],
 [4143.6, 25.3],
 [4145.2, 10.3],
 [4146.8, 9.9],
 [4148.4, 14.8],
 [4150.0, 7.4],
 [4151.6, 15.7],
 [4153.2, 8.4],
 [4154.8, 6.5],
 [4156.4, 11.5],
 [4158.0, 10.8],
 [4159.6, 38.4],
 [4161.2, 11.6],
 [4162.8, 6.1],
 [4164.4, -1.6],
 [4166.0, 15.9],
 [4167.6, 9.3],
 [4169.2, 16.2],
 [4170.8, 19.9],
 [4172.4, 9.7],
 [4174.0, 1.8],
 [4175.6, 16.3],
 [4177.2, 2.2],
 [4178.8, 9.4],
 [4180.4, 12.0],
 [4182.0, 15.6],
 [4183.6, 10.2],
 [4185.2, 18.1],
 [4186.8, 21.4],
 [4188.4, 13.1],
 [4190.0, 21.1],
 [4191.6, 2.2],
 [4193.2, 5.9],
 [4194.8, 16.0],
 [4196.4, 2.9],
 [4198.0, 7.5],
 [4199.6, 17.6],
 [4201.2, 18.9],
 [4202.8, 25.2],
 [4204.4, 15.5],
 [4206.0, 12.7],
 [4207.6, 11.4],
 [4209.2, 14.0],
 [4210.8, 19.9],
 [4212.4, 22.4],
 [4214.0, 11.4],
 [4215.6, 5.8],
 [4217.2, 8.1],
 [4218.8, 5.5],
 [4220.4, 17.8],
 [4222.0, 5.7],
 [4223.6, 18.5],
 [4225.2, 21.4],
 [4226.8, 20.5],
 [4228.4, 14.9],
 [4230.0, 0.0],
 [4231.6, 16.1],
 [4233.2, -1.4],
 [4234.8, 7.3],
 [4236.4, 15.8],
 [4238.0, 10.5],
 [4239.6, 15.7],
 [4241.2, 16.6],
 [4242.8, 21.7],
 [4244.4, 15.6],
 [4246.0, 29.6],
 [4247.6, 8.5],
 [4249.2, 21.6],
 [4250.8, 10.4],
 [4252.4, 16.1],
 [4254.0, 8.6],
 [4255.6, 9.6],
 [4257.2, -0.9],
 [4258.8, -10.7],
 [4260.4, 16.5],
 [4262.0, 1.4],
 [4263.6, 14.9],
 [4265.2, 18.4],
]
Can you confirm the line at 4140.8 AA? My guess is [O II]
